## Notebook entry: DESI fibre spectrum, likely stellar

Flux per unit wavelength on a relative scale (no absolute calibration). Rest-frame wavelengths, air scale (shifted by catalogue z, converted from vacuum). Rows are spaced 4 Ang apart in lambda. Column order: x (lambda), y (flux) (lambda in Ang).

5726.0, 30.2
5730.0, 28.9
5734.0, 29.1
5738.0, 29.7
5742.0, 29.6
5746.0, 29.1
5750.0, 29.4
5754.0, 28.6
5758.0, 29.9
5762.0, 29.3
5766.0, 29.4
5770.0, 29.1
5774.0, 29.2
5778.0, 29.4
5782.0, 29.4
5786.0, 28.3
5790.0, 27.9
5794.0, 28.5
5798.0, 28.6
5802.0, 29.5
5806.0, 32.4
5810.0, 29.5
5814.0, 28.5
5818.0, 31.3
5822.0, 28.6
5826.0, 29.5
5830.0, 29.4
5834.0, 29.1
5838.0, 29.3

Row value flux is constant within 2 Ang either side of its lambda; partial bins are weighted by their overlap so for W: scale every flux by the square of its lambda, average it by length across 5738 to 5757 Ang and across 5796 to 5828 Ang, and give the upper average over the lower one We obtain 1.04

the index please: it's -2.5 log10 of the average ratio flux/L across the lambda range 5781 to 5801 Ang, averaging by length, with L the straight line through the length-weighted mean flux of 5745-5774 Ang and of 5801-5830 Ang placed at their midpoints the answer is 0.04 mag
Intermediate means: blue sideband 29.3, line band 28.5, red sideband 29.9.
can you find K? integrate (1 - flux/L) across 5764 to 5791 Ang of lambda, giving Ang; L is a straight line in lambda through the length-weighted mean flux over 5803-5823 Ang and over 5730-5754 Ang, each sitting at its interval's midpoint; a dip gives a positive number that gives 0.6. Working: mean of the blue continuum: 29.3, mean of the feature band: 29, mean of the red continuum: 30.1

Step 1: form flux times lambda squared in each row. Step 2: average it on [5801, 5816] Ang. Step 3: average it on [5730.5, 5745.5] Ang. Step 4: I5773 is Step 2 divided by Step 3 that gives 1.05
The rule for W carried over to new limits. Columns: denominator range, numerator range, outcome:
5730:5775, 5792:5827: 1.03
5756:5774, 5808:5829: 1.02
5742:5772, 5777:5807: 1.01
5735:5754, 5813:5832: 1.03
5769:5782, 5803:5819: 1.05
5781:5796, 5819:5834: 1.04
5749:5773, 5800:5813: 1.05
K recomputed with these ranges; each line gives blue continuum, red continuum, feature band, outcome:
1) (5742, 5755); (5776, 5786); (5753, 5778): -0.10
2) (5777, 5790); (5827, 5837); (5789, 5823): -0.53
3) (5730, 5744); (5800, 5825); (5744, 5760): 0.13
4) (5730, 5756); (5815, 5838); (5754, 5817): 0.21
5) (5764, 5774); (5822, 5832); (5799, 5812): -0.47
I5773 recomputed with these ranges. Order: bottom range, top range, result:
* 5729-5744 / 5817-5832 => 1.04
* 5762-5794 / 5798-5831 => 1.04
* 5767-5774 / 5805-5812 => 1.07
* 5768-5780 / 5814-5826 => 1.03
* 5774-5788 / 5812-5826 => 1.03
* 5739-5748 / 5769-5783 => 1.01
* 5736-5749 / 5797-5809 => 1.05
